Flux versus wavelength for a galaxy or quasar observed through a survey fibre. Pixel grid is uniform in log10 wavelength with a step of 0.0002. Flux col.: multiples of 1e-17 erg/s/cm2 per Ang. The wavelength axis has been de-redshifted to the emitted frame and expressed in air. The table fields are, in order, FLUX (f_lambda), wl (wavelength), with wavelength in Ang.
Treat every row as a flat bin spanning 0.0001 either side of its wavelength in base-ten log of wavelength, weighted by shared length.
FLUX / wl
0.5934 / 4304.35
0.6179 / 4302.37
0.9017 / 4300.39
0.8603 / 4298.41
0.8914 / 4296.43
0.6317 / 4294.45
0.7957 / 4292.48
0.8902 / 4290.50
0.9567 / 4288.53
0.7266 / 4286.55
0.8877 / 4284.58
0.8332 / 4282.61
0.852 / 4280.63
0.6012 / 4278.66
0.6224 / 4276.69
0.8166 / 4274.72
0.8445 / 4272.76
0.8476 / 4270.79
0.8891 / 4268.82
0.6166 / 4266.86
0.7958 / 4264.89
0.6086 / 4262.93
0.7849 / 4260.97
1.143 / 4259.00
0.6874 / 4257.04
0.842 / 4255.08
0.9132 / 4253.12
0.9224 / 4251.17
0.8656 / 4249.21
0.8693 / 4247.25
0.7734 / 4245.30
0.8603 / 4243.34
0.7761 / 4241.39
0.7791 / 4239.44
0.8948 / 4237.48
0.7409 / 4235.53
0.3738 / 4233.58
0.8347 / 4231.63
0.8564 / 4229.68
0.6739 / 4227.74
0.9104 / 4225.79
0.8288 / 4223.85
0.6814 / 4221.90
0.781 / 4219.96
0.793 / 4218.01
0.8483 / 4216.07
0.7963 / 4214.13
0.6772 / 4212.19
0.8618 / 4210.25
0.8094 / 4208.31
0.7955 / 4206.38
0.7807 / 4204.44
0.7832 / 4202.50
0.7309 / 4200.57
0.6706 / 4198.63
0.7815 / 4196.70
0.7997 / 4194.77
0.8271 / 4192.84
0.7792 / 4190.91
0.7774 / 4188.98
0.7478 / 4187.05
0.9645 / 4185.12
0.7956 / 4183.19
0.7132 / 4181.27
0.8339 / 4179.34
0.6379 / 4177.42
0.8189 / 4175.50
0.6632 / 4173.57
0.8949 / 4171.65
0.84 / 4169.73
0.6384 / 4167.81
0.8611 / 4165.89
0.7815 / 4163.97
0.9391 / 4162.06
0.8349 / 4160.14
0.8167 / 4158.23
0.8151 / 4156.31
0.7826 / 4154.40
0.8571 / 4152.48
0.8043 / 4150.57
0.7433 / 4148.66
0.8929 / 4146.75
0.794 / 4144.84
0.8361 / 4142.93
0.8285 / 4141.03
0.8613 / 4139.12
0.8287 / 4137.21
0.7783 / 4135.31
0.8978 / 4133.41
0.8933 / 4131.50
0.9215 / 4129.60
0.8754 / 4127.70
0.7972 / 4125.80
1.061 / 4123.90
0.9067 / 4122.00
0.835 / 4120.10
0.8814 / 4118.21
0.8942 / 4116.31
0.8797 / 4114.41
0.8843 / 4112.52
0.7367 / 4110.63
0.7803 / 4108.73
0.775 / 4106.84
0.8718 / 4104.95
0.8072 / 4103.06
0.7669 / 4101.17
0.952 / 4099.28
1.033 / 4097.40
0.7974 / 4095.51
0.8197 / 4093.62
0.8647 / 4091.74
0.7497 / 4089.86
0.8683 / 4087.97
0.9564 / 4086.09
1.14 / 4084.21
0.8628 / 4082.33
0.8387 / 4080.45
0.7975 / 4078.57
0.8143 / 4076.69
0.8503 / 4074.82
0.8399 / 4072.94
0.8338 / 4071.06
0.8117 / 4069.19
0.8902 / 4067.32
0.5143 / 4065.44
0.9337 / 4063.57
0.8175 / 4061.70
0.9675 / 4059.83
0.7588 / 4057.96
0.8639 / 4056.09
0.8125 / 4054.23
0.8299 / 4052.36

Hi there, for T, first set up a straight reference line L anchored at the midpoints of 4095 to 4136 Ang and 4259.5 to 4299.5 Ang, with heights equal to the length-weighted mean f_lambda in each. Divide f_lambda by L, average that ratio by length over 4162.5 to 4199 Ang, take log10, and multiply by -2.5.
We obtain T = 0.07 mag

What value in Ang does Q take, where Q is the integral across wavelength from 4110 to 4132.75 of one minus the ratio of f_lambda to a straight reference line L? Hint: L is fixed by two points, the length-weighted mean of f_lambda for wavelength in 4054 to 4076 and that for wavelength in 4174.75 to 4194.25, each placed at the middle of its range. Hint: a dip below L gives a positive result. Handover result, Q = -2.1 Ang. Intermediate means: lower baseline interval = 0.825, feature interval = 0.883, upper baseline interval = 0.79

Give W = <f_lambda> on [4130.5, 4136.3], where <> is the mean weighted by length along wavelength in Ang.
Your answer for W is 0.857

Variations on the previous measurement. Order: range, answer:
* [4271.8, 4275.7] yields 0.832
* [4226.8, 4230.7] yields 0.768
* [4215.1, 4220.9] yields 0.807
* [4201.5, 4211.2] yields 0.806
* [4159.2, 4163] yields 0.886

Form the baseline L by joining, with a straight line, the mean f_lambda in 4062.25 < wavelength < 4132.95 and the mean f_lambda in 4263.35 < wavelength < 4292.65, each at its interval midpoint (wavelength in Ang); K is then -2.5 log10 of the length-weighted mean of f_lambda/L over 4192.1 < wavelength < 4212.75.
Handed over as 0.06 mag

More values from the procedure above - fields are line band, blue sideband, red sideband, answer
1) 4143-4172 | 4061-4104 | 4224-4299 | 0.02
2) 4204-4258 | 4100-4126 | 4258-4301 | 0.04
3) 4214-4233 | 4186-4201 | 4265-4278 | -0.03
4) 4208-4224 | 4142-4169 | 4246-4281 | 0.04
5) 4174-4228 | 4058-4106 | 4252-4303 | 0.06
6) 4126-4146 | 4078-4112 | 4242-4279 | -0.01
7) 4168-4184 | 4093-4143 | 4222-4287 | 0.09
